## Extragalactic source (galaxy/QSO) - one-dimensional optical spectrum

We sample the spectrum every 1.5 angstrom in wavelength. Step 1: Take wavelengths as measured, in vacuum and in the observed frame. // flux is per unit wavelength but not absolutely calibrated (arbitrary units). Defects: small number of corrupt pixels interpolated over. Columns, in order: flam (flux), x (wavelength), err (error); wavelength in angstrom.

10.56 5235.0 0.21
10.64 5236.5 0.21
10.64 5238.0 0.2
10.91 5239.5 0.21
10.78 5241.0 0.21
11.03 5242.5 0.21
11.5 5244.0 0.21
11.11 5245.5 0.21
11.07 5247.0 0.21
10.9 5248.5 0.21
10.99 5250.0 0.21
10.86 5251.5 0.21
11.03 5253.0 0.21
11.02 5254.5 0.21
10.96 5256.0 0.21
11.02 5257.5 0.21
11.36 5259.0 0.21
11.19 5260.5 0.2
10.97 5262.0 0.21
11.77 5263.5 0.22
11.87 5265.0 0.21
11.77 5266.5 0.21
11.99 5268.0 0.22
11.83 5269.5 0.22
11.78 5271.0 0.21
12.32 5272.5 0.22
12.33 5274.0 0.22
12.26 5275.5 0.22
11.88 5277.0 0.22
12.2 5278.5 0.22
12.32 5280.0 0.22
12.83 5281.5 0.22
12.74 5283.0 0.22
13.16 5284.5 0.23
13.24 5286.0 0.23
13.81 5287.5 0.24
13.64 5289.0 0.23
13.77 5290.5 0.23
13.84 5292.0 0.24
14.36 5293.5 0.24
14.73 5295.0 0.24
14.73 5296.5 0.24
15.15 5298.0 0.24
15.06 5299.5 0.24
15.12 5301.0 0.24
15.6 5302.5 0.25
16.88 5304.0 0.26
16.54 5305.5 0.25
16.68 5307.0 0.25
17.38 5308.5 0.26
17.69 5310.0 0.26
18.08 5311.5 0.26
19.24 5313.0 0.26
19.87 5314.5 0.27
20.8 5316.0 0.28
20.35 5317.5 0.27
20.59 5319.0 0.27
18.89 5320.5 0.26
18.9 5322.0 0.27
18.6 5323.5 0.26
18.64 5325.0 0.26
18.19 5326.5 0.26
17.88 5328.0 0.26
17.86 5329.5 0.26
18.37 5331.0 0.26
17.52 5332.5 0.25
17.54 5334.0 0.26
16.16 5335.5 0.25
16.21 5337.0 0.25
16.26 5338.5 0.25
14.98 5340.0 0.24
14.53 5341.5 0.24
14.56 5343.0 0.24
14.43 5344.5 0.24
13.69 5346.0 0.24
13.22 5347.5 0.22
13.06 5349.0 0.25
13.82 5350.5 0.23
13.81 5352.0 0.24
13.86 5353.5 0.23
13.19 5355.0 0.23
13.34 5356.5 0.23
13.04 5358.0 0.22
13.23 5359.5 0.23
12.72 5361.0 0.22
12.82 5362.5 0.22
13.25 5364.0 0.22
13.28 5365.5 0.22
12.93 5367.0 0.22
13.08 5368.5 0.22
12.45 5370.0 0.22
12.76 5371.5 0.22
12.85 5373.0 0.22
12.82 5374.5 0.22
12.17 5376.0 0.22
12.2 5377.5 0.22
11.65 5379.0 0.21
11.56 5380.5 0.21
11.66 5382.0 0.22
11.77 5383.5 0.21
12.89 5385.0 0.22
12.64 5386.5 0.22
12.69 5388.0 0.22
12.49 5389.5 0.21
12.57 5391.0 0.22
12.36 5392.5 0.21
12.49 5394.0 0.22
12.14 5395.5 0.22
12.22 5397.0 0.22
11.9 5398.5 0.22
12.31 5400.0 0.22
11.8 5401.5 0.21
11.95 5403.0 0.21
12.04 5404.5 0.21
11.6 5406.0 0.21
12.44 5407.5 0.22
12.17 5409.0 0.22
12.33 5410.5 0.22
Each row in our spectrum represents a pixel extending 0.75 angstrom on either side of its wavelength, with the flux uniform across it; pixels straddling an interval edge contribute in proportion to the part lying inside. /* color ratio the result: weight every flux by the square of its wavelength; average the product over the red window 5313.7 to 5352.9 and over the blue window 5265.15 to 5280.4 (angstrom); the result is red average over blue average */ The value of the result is 1.43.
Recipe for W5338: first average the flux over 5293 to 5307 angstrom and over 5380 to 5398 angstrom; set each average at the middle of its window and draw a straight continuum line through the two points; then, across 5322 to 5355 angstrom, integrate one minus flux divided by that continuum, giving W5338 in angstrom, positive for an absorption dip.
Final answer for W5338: -4.12 angstrom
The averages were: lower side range 15.4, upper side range 12.3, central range 15.9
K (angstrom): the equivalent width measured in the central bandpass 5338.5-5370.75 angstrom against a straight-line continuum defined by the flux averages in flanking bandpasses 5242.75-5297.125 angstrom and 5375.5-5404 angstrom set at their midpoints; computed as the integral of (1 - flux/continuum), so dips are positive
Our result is -3.6 angstrom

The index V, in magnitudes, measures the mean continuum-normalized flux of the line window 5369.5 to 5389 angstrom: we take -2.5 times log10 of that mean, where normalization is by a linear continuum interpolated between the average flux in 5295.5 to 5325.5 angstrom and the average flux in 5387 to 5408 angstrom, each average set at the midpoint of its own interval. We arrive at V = 0.09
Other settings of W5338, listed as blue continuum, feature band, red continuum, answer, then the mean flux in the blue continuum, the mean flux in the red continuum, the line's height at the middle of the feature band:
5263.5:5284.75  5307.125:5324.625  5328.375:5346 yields -4.98 angstrom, 12.2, 16.1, 14.8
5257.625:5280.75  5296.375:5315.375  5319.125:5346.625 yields -2.64 angstrom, 11.8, 16.9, 14.8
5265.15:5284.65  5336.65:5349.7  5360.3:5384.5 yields -2.19 angstrom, 12.2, 12.5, 12.4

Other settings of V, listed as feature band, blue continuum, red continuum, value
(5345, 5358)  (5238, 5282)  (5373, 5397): -0.12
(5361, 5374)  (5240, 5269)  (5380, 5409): -0.08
